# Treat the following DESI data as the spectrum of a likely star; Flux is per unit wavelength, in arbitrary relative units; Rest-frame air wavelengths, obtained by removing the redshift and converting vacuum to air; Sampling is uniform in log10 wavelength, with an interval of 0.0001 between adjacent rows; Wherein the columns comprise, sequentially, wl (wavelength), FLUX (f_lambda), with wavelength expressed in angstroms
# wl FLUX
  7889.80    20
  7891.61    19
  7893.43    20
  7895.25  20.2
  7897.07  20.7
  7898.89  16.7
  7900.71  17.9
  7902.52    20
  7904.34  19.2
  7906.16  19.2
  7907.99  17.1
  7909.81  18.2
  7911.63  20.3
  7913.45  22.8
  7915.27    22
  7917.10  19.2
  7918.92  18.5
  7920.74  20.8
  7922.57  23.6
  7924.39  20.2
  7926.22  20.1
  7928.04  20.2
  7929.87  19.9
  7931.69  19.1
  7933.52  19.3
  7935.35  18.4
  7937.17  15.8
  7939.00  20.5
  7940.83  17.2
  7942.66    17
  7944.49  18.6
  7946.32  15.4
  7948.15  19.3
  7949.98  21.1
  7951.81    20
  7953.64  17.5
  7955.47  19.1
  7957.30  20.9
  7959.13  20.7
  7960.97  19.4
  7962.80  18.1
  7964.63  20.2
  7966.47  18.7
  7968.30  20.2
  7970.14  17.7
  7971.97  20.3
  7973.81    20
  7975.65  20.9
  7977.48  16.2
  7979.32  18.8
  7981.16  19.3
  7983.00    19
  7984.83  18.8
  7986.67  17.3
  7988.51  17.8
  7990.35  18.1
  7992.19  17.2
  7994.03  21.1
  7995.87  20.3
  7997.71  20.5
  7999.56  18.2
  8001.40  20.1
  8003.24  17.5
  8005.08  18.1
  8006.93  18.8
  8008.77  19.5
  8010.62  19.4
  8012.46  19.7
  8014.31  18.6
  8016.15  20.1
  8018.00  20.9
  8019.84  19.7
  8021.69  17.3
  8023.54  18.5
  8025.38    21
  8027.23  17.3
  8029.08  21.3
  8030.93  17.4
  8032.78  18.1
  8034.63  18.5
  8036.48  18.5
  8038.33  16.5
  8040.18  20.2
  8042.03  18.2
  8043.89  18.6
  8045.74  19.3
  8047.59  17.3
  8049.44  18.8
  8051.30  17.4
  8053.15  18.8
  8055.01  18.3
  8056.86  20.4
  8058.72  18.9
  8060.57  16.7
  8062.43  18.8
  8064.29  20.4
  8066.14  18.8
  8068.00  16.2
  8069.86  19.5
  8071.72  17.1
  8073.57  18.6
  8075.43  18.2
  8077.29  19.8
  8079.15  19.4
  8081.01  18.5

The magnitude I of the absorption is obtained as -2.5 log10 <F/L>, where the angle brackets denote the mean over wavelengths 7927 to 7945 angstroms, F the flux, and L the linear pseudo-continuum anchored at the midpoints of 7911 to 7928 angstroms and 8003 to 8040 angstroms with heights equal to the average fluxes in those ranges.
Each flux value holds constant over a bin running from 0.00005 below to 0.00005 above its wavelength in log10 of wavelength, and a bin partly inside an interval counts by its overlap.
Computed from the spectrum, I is 0.11 mag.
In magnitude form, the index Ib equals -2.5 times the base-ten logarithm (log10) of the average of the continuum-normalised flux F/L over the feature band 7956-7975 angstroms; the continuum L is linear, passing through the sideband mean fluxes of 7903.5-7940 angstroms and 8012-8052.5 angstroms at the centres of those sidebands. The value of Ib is -0.016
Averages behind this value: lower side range 19.7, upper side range 18.8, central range 19.6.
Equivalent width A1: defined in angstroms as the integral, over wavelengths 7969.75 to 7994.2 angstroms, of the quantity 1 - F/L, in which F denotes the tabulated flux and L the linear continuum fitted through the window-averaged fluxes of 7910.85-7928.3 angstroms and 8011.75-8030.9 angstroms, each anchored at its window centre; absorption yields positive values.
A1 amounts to 1.5 angstroms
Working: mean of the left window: 20.8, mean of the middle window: 18.7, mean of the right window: 19.3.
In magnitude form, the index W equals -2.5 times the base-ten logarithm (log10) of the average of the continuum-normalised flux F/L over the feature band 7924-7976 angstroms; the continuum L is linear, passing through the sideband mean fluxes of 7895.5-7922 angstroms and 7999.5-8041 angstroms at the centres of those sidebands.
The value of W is 0.01 mag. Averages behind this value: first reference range 19.5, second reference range 18.9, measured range 19.1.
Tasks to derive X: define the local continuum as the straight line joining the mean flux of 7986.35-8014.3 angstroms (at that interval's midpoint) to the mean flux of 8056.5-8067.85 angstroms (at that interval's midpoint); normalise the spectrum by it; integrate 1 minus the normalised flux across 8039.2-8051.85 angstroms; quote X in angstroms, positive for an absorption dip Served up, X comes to 0.1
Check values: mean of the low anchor 18.9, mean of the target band 18.6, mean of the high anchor 18.7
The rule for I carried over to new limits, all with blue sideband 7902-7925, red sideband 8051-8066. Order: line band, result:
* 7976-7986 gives 0.05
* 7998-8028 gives 0.01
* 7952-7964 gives 0.02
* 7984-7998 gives 0.03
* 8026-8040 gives 0.04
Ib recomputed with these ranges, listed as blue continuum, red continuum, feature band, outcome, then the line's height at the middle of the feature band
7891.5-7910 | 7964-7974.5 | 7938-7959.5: 0.02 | 19.3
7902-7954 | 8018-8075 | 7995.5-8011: -0.01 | 18.9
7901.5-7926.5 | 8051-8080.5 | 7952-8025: 0.01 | 19.4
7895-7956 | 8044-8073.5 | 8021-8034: 0.00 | 18.6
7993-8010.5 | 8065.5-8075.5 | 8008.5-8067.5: -0.01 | 18.6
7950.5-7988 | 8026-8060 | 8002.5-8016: 0.00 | 18.8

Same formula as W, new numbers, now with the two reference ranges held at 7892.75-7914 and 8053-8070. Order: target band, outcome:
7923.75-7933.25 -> -0.04 mag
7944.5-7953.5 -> 0.02 mag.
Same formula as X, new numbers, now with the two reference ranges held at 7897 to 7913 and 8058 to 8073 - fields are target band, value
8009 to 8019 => -0.7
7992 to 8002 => -0.6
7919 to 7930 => -1.1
